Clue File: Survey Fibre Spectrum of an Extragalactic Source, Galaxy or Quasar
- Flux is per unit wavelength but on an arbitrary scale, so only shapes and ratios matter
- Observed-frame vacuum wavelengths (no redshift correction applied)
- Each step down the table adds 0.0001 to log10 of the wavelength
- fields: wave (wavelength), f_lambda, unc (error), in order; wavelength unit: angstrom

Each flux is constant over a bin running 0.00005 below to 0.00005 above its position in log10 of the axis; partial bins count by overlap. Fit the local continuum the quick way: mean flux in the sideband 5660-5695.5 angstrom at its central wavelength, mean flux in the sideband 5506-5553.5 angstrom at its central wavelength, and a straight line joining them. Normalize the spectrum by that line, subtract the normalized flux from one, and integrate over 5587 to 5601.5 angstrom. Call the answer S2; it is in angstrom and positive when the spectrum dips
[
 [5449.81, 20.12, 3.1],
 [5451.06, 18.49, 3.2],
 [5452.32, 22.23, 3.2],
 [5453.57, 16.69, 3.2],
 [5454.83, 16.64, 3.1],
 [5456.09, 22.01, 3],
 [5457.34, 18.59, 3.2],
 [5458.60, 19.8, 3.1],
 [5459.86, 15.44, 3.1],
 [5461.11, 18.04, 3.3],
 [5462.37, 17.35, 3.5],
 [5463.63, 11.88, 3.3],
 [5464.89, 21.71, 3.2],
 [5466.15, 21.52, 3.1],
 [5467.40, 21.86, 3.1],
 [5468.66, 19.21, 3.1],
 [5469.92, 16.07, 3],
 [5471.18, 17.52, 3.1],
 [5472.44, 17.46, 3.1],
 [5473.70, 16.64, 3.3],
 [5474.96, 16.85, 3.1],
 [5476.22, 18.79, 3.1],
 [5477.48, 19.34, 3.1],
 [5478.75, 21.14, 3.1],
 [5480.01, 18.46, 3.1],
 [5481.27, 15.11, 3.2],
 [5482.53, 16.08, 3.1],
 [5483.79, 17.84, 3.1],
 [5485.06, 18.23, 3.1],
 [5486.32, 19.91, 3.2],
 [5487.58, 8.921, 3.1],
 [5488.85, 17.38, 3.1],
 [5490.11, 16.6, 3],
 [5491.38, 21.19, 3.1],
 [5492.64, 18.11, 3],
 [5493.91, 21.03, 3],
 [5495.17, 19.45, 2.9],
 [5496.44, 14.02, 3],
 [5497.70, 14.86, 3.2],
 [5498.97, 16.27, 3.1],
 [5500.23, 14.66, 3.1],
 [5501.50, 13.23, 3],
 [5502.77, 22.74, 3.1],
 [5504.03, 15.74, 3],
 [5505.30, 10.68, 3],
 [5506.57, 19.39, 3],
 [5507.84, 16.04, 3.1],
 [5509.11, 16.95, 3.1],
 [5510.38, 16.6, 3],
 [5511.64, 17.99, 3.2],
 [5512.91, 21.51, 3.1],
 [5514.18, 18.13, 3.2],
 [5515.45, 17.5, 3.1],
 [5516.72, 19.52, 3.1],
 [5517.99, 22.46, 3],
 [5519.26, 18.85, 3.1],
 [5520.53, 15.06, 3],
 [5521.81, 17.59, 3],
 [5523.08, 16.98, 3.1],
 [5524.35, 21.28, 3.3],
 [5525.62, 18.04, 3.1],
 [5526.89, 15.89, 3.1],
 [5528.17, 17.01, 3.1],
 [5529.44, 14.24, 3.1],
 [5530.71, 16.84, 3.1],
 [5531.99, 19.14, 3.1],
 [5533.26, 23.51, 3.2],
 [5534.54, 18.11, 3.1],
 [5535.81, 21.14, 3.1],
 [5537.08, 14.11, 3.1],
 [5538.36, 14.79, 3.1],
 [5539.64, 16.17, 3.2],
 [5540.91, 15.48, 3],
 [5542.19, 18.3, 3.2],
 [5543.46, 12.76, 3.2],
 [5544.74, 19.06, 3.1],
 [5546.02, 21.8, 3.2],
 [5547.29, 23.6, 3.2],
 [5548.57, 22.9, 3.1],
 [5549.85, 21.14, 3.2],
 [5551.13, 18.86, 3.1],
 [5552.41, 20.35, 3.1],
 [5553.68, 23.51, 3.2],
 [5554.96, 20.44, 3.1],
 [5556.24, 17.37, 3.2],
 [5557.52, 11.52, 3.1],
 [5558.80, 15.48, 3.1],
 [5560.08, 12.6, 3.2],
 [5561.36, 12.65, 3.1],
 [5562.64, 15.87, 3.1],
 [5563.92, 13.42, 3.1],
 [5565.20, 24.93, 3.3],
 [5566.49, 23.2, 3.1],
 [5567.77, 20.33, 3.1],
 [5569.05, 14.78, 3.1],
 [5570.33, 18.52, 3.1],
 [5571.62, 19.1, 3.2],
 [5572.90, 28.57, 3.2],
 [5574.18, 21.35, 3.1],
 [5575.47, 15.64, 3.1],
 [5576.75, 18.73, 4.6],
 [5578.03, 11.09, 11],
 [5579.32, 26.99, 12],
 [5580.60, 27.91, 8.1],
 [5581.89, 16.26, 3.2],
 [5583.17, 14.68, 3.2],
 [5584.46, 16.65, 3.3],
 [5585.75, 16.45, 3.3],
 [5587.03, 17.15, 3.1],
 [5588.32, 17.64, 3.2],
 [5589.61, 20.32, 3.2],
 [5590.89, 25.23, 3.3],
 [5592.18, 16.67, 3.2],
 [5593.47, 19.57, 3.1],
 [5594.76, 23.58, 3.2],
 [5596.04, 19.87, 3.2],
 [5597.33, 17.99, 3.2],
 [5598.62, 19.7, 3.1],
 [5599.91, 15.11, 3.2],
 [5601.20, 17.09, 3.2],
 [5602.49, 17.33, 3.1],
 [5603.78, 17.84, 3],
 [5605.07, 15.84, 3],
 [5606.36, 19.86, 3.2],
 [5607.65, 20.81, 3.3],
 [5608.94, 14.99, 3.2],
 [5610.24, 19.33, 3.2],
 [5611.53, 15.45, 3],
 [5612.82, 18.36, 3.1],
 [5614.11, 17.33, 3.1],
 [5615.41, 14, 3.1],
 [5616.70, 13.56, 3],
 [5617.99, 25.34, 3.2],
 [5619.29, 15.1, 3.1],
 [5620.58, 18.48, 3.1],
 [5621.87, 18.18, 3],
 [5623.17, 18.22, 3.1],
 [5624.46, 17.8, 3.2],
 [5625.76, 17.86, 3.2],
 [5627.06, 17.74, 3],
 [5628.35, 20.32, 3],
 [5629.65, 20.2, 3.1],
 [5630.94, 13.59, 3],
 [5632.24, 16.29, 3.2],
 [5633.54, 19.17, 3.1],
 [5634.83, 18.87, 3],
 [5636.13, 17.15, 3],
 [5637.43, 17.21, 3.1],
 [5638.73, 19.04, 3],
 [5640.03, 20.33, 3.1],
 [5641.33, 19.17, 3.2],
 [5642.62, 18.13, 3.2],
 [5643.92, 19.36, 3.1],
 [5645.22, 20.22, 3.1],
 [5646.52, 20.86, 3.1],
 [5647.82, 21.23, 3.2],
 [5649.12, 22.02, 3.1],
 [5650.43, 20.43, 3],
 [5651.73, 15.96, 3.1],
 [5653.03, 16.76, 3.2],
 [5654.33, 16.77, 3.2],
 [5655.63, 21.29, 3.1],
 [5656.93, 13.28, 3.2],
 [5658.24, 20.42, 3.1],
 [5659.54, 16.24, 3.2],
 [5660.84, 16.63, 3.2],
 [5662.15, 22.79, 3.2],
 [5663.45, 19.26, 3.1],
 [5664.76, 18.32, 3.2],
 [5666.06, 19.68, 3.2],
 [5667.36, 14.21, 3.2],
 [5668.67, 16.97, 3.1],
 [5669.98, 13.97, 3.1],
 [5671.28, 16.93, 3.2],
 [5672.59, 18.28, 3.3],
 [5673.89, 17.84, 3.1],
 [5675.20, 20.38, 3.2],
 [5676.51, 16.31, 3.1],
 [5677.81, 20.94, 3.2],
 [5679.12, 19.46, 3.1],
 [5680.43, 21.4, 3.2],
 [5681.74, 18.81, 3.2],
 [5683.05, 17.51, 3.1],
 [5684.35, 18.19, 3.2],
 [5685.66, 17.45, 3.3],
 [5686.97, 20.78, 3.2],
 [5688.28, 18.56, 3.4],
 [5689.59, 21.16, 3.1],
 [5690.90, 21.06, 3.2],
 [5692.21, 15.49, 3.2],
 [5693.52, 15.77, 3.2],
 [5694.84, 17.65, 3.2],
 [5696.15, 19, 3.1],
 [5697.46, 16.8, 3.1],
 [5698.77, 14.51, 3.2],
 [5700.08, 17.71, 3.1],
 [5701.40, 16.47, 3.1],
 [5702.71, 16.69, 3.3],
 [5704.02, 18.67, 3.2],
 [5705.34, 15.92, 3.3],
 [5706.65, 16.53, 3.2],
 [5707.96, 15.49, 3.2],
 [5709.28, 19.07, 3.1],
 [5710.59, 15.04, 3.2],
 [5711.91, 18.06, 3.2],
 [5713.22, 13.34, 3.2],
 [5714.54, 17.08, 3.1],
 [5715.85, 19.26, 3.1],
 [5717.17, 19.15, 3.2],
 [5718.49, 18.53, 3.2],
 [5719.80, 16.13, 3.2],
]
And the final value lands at -0.7 angstrom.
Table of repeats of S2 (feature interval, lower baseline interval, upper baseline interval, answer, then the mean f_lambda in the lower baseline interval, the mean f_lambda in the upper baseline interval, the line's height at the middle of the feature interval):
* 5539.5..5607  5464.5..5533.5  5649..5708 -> -3.2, 17.8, 18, 17.8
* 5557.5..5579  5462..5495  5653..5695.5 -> 0.3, 18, 18.2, 18.1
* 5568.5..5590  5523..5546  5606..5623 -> -1.6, 17.5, 17.7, 17.6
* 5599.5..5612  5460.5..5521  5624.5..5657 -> 0.6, 17.6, 18.6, 18.4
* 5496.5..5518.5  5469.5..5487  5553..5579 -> 0.9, 17.8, 18.1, 17.9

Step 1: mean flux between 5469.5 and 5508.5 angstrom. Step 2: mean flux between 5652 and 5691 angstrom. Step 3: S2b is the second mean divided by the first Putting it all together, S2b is 1.1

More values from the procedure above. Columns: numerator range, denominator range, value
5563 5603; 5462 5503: 1.09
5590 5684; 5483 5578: 1.03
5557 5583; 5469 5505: 1.07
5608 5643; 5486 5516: 1.05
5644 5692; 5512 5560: 1.02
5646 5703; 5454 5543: 1.03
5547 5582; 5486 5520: 1.10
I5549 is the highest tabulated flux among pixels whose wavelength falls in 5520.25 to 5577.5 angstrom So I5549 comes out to 28.57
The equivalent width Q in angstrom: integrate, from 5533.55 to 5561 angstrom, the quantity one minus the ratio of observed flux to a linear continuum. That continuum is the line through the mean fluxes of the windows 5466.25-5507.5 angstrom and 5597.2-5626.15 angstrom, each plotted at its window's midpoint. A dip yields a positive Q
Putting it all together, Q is -0.9 angstrom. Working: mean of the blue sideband 17.4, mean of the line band 18.1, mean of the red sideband 17.6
